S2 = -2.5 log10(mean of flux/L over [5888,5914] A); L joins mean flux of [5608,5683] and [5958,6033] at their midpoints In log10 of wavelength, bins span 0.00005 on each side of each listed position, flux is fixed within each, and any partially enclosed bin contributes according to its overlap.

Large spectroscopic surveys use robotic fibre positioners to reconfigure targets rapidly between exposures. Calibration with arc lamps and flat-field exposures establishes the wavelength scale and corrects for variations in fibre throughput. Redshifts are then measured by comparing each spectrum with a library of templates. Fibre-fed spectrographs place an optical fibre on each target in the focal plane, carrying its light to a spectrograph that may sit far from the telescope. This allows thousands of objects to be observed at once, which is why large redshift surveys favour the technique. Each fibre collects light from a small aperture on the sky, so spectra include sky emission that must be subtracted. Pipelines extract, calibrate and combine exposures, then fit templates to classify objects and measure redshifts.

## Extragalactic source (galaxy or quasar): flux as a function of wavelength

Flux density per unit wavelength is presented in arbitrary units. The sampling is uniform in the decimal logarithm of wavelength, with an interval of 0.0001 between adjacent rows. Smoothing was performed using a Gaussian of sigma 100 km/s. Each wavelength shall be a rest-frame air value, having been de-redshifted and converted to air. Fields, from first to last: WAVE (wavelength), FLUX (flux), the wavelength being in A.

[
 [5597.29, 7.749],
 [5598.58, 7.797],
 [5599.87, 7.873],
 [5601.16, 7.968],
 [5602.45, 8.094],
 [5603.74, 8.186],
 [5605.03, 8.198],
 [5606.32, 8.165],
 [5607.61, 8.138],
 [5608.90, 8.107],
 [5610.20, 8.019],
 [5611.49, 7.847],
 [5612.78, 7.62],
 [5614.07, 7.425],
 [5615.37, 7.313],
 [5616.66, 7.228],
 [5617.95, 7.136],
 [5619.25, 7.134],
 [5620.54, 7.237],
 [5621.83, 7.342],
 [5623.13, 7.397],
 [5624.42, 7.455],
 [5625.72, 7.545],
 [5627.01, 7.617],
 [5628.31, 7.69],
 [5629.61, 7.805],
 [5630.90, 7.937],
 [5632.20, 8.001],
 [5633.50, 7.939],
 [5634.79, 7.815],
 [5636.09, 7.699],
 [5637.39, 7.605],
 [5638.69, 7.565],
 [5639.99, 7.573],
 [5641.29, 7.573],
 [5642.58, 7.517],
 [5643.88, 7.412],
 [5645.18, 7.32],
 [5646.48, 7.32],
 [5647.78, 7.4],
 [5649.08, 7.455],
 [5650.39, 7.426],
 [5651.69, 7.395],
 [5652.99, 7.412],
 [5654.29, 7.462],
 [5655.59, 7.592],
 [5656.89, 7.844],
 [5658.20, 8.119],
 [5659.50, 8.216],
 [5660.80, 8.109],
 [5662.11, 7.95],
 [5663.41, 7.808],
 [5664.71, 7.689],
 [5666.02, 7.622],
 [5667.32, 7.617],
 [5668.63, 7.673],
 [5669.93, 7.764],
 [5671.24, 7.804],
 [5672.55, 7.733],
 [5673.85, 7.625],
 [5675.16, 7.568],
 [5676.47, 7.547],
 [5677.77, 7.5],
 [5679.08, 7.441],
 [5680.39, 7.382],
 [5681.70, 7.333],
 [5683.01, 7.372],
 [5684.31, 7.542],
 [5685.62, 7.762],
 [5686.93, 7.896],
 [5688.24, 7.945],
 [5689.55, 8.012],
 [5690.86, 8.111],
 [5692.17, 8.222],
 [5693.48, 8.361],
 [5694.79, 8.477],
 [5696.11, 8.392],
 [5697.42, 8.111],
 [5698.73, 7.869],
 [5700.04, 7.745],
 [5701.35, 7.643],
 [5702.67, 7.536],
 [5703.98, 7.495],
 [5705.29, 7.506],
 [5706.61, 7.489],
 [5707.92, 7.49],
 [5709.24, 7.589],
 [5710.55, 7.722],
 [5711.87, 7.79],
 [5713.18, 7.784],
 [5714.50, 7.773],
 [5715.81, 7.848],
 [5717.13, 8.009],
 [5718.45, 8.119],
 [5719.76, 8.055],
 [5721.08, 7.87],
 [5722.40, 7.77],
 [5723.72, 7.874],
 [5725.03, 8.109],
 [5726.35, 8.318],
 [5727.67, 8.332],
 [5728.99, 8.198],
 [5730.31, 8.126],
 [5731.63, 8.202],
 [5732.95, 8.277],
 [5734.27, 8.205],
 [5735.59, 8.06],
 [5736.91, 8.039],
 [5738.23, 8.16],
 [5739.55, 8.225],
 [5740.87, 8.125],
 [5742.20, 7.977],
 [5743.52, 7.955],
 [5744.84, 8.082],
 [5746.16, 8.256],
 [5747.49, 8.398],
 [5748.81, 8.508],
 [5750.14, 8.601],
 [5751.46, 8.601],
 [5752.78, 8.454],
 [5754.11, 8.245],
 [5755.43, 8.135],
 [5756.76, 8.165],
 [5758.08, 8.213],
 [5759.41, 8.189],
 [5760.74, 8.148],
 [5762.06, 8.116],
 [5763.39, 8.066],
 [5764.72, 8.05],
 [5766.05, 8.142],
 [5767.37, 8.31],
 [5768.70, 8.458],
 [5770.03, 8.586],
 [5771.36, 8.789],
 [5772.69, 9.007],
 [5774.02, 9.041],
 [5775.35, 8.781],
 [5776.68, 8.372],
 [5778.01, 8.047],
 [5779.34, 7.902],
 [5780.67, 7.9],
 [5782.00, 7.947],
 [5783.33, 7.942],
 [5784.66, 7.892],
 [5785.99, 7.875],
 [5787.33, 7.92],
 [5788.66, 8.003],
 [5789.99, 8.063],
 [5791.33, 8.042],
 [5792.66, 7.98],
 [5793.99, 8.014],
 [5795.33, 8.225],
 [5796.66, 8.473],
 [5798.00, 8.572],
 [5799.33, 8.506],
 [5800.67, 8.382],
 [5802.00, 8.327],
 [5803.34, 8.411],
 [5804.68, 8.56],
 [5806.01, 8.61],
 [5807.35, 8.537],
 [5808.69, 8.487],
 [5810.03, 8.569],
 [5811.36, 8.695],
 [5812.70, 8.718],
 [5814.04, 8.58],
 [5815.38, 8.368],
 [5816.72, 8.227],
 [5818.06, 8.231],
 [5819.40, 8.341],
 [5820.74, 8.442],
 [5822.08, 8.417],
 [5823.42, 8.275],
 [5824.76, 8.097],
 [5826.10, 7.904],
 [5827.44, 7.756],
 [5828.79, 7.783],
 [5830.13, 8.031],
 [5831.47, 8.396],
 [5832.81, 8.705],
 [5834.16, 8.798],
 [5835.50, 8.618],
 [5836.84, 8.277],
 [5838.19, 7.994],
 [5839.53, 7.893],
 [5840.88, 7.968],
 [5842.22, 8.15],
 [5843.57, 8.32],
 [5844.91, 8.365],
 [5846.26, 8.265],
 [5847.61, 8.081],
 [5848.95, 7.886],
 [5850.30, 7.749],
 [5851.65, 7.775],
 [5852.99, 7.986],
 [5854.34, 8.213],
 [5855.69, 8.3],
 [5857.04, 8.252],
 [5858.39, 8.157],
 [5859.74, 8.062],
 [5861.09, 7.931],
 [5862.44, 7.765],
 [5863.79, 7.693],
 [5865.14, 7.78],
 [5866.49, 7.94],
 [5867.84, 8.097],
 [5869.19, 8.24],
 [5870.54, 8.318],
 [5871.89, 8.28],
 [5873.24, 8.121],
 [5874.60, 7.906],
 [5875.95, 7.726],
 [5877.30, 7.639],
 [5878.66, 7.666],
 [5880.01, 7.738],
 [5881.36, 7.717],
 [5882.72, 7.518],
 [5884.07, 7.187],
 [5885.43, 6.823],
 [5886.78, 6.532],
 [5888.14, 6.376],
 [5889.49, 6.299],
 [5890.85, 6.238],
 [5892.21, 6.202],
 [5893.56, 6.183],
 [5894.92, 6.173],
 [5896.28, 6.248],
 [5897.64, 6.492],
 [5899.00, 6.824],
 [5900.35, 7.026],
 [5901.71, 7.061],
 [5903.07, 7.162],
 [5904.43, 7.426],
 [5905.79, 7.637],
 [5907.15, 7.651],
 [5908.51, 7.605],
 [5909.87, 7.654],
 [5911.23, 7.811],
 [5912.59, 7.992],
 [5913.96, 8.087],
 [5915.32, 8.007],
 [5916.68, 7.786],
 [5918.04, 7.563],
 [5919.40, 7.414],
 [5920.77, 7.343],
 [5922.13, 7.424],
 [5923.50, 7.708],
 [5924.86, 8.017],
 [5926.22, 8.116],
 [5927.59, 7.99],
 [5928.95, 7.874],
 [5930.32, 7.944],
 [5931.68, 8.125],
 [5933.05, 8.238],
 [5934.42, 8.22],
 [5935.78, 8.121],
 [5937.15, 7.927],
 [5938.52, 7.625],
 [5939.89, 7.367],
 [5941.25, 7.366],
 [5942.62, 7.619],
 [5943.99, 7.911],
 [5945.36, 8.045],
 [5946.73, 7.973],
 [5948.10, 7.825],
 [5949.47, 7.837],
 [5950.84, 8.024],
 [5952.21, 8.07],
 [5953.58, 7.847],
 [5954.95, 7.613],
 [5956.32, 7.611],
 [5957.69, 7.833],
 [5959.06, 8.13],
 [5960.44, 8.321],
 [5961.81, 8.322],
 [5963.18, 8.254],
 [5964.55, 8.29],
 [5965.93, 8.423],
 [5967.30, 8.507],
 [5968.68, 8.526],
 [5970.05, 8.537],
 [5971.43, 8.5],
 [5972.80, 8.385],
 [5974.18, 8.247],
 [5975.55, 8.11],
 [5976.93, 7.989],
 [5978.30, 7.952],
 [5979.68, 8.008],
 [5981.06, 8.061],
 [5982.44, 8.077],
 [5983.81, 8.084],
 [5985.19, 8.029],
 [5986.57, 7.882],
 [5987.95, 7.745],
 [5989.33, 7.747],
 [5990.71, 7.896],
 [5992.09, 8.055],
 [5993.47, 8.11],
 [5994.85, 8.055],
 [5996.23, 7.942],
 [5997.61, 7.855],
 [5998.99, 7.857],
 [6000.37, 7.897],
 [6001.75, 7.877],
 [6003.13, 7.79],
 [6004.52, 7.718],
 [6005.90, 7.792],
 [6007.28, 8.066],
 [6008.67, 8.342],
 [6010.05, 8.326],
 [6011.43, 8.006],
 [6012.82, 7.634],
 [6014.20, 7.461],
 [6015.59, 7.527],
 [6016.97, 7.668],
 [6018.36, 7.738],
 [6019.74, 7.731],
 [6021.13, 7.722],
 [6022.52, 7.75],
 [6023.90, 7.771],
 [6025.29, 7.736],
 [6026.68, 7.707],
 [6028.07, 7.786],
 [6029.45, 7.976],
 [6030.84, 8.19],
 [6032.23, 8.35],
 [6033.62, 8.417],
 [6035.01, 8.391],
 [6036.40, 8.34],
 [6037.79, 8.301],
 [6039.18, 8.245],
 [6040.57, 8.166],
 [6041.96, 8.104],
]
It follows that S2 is 0.13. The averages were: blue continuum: 7.61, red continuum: 8.01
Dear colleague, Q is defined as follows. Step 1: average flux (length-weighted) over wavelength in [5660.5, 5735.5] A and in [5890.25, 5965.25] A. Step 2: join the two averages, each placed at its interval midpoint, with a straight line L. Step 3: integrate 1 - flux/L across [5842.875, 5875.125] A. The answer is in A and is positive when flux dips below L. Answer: -1.6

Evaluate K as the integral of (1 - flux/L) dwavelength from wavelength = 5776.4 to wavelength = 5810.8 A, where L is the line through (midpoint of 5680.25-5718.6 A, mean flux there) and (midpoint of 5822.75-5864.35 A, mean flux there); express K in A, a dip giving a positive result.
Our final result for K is -0.88 A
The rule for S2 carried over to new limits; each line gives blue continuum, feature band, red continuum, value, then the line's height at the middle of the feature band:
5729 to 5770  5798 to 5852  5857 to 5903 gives -0.08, 7.71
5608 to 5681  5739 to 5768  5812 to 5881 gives -0.05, 7.89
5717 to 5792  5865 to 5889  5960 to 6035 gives 0.07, 8.11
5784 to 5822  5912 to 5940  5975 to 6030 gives 0.03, 8.05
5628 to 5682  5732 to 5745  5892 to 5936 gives -0.07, 7.6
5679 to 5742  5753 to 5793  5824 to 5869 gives -0.03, 8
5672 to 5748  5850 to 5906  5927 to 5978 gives 0.08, 8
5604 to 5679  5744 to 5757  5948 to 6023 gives -0.08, 7.76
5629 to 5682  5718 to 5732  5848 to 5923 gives -0.07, 7.61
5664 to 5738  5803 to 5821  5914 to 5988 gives -0.08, 7.91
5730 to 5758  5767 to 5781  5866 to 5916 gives -0.06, 8.05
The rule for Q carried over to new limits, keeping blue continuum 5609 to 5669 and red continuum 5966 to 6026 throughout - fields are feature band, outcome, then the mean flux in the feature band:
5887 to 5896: 1.8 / 6.26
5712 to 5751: -2.1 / 8.11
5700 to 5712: 0.1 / 7.58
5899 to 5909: 0.7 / 7.33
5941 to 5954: 0.1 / 7.87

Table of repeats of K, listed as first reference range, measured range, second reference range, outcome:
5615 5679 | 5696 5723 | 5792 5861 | 0.19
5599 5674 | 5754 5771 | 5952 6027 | -0.95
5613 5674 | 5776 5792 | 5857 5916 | -1.05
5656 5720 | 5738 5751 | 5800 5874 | -0.46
